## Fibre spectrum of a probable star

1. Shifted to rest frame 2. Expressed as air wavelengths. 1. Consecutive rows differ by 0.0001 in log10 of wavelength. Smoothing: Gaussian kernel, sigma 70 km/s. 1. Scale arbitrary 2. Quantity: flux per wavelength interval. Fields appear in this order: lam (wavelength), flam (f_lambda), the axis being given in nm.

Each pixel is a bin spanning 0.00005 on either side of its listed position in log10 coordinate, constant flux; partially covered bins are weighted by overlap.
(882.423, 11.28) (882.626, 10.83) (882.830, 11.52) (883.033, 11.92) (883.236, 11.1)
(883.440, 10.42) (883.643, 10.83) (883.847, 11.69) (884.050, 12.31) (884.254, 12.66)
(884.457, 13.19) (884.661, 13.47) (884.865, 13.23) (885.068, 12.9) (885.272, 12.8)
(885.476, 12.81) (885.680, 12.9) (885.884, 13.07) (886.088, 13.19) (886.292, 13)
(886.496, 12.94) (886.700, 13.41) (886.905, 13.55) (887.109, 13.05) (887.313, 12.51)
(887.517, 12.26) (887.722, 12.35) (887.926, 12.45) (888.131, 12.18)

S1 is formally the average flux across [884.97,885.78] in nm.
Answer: 12.8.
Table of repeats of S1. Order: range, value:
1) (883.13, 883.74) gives 10.8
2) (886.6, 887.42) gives 13.1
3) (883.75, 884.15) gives 12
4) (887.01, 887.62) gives 12.6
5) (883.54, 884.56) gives 12.1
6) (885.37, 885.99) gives 12.9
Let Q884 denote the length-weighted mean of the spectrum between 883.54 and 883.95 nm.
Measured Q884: 11.3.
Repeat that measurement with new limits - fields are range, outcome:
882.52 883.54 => 11.2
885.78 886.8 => 13.1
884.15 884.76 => 13.1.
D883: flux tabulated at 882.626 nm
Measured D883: 10.83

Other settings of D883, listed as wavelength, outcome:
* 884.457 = 13.19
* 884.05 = 12.31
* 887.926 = 12.45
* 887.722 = 12.35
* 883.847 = 11.69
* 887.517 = 12.26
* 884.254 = 12.66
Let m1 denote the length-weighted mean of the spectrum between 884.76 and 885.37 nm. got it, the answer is 13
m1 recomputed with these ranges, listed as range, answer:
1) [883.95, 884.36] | 12.5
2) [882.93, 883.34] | 11.5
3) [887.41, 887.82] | 12.3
